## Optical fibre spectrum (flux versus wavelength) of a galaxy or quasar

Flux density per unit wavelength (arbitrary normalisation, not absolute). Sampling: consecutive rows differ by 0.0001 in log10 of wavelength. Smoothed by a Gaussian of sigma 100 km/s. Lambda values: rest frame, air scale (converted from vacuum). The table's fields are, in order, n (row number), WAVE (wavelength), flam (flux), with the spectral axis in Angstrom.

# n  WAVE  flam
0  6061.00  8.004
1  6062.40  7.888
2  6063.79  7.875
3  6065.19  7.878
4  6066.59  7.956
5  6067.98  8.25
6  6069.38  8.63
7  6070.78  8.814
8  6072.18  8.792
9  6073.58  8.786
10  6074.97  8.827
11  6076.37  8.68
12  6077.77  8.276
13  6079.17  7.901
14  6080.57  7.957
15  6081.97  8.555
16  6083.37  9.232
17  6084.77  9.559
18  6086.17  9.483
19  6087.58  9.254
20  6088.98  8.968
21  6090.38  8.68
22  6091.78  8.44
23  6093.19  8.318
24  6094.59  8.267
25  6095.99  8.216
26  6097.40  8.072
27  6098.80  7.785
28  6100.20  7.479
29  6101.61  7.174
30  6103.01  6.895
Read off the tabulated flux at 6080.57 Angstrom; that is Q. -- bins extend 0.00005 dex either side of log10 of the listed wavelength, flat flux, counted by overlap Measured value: 7.957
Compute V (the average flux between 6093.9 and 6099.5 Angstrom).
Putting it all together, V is 8.09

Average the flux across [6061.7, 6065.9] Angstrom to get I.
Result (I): 7.88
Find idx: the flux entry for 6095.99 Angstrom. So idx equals 8.216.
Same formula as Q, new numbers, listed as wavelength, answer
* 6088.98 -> 8.968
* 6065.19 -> 7.878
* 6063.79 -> 7.875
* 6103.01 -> 6.895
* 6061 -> 8.004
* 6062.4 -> 7.888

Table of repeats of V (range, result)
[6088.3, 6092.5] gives 8.69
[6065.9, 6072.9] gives 8.49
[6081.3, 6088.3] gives 9.21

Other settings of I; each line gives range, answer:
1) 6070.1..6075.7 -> 8.81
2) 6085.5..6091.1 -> 9.09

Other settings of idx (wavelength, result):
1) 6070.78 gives 8.814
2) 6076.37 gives 8.68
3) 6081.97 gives 8.555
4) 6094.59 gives 8.267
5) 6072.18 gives 8.792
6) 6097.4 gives 8.072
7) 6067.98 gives 8.25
